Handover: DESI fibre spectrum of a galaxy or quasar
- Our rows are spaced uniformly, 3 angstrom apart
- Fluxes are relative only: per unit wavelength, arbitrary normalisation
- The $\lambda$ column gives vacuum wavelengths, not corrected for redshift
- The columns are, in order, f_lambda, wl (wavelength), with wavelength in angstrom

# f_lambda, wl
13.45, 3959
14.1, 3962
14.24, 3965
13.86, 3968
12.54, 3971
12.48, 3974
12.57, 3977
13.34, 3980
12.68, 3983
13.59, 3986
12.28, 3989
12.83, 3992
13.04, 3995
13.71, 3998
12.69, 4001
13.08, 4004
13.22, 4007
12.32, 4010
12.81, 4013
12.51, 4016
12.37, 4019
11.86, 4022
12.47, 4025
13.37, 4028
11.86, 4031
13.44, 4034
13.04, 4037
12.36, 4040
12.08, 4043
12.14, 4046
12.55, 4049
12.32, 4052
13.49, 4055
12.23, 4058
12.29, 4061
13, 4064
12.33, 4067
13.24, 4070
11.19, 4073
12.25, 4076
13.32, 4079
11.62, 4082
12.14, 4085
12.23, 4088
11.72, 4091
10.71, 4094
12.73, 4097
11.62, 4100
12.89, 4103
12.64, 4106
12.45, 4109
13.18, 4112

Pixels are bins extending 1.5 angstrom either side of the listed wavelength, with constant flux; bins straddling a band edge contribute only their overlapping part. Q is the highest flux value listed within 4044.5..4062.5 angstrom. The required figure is 13.49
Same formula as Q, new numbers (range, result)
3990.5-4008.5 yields 13.71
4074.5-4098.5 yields 13.32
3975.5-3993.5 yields 13.59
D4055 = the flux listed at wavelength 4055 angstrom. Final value 13.49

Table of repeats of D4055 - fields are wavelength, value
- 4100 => 11.62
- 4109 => 12.45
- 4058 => 12.23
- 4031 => 11.86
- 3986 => 13.59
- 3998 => 13.71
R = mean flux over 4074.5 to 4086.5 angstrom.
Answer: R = 12.3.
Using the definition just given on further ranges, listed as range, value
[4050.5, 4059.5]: 12.7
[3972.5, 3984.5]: 12.8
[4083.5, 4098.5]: 11.9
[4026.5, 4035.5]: 12.9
